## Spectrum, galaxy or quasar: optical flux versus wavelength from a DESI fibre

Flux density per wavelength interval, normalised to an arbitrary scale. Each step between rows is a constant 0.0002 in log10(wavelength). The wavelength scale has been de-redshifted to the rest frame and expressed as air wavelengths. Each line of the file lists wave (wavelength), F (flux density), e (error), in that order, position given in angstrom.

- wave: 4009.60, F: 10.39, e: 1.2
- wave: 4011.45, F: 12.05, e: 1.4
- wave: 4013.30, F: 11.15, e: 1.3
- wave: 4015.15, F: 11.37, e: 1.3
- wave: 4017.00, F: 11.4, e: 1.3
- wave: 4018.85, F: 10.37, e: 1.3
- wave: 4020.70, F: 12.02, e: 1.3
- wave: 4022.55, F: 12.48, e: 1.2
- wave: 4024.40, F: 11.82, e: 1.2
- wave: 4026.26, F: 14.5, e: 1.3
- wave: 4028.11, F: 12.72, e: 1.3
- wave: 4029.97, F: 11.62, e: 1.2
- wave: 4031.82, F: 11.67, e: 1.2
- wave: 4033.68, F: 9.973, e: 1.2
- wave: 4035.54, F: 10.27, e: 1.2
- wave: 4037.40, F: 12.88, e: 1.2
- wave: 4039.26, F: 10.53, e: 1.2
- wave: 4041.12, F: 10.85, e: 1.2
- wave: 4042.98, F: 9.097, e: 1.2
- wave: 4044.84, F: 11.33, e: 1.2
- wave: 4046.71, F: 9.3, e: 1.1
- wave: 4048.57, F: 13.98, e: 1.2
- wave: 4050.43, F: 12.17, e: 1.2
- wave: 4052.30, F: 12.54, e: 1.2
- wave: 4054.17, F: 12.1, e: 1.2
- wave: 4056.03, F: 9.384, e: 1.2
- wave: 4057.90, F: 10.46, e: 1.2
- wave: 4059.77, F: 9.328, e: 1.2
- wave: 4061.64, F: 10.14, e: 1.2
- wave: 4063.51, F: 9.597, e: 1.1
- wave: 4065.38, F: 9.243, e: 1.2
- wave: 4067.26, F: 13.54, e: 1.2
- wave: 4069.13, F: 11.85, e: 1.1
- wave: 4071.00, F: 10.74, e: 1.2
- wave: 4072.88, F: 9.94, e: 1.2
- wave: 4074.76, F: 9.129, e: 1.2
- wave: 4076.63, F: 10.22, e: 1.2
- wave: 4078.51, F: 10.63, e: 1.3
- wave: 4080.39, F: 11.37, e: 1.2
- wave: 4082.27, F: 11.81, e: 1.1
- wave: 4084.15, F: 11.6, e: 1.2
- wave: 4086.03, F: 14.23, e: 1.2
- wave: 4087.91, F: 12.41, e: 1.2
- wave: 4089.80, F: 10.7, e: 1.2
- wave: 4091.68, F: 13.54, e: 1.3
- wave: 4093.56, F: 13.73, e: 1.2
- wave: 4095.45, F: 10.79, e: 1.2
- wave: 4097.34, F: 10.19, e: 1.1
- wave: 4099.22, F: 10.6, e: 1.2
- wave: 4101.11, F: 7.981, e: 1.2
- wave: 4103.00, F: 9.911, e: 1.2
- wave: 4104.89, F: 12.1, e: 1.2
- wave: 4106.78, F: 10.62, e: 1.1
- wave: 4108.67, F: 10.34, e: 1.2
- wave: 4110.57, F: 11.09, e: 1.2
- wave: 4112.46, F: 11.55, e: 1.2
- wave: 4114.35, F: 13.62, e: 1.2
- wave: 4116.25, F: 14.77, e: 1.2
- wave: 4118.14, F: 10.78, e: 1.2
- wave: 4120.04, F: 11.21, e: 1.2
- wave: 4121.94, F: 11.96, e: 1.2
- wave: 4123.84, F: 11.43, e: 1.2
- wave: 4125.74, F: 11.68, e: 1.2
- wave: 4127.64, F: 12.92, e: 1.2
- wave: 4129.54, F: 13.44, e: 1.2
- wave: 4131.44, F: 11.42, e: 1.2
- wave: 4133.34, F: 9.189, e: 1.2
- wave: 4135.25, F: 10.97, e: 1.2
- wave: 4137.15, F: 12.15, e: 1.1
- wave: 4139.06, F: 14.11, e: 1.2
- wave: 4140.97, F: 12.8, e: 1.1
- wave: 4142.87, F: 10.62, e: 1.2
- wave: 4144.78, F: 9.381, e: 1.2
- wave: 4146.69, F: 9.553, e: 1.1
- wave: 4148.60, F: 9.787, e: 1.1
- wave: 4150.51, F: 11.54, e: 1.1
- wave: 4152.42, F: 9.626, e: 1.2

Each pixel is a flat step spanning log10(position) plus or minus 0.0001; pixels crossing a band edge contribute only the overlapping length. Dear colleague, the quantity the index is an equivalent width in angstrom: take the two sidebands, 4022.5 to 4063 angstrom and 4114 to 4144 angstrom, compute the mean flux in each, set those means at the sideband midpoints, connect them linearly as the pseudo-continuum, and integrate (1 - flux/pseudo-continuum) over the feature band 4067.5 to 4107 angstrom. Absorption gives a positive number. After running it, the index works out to 1.6 angstrom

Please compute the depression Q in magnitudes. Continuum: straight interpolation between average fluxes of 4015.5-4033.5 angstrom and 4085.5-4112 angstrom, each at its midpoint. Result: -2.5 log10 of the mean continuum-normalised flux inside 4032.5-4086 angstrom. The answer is 0.07 mag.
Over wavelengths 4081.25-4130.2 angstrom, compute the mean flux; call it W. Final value 11.7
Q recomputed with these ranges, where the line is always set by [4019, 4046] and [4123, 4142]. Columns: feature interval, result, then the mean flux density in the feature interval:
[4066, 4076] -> 0.07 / 11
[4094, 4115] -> 0.10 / 10.8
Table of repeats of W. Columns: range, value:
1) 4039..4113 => 11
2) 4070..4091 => 11.2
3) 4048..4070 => 11.1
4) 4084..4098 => 12.2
